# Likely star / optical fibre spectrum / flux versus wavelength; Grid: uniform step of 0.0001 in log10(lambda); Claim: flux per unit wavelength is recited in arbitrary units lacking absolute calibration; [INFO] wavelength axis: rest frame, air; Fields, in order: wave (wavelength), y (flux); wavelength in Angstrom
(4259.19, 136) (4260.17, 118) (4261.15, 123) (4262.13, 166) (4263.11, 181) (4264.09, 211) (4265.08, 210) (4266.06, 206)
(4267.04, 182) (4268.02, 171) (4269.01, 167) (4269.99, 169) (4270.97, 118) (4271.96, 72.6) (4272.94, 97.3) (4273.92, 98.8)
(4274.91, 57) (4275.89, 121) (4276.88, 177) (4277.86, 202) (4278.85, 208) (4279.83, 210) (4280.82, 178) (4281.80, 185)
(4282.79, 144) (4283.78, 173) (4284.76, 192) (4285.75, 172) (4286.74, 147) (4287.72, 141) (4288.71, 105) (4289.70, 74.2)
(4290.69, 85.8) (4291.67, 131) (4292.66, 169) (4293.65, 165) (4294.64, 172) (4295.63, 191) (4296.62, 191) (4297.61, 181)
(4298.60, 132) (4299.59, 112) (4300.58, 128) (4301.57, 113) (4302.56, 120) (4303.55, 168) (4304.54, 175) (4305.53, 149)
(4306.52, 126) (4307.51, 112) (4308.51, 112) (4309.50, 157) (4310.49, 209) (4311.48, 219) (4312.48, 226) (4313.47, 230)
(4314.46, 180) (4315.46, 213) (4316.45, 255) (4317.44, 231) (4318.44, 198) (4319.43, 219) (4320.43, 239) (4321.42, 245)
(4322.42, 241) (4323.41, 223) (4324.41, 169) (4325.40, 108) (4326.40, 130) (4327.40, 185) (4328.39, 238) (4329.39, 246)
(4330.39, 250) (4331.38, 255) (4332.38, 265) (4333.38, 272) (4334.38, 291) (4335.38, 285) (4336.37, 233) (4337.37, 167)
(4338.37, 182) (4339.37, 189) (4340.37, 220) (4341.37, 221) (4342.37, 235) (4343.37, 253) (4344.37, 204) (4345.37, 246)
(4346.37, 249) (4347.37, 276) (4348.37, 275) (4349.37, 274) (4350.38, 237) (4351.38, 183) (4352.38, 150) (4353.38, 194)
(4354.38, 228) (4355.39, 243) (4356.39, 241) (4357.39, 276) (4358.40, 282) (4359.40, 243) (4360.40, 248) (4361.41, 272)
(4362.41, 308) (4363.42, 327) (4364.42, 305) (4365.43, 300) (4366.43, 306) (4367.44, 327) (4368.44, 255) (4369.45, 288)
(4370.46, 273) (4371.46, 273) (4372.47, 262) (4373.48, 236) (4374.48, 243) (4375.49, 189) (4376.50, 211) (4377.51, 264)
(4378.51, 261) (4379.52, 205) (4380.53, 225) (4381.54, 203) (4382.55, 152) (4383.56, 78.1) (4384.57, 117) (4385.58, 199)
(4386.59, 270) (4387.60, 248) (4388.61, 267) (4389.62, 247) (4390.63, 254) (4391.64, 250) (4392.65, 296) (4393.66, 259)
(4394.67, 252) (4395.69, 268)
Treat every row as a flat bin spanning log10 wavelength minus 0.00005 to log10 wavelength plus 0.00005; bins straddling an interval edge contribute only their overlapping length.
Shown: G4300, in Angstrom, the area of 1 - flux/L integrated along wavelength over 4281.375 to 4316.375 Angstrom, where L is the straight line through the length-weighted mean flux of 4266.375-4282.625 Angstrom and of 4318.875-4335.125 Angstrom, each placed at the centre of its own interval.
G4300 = 5.10 Angstrom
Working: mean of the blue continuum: 151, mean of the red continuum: 224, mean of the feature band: 158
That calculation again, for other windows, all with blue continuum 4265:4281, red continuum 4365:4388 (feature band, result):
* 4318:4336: -2.74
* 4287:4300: 2.09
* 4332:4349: -2.74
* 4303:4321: -0.53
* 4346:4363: -2.30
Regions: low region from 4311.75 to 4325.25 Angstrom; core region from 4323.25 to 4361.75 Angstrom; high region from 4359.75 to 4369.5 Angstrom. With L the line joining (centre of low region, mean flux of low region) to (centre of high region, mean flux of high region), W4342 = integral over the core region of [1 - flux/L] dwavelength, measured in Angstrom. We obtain 4.2 Angstrom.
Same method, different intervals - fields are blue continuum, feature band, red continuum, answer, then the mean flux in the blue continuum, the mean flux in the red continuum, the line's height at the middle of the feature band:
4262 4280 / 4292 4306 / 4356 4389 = 2.1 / 158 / 247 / 183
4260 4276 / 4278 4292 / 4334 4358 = 0.8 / 146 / 231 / 165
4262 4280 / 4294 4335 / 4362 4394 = 0.6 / 158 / 247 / 194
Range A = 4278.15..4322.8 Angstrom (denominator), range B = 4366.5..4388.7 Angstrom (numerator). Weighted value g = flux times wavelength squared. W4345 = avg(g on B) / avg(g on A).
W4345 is 1.39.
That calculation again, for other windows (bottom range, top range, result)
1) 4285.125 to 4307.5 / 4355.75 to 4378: 1.95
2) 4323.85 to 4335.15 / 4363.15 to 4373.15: 1.34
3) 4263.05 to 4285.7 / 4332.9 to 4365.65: 1.57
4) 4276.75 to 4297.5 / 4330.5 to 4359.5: 1.50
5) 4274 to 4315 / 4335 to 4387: 1.57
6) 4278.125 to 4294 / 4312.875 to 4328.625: 1.35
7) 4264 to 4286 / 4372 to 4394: 1.47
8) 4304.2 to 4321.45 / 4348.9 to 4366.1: 1.34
